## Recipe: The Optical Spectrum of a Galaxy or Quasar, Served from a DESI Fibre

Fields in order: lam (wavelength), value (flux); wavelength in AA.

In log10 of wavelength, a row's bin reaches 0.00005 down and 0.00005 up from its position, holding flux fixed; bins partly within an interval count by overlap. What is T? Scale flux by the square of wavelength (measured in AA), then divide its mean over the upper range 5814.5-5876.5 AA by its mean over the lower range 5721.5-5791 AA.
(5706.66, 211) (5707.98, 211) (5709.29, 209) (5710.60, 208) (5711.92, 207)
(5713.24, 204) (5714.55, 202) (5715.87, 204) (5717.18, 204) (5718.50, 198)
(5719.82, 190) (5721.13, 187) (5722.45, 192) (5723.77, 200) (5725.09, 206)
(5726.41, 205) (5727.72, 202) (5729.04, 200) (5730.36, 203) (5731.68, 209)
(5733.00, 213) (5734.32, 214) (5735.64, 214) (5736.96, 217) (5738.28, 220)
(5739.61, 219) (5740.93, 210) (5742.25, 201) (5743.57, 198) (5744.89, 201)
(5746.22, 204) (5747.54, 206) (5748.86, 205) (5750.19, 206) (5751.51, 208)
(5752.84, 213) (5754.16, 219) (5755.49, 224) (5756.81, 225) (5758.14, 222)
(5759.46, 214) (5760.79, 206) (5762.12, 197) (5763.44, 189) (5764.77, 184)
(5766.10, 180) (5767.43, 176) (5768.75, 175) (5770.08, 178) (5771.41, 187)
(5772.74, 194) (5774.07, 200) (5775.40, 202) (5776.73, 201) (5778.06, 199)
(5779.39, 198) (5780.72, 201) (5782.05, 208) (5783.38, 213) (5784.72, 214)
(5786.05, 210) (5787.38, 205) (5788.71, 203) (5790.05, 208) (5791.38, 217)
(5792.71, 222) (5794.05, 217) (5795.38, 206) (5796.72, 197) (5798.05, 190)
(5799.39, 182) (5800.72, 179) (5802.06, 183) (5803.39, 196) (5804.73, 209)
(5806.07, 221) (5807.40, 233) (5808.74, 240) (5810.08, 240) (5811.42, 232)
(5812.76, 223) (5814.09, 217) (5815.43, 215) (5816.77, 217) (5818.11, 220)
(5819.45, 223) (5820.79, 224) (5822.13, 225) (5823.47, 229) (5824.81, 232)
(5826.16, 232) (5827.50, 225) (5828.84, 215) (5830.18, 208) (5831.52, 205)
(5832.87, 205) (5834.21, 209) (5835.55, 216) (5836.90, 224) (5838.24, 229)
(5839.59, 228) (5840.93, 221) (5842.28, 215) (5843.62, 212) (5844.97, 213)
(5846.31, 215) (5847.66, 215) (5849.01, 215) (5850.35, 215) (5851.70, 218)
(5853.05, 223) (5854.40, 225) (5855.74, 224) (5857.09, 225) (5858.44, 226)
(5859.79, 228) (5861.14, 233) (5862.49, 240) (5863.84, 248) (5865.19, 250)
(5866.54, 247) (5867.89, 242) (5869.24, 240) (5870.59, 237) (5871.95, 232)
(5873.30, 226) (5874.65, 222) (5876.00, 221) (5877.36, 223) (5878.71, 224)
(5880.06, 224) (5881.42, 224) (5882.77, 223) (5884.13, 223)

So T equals 1.13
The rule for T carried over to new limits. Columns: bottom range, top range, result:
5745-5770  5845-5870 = 1.17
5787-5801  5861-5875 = 1.21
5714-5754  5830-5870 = 1.14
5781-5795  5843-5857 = 1.05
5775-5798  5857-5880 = 1.16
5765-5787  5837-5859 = 1.15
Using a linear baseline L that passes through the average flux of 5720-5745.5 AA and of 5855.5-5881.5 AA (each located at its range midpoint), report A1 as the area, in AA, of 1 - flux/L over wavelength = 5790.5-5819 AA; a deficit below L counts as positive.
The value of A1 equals 1.0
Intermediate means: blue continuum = 206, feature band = 212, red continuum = 232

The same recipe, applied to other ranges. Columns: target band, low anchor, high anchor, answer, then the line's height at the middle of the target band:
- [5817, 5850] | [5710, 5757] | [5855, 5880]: 1.02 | 226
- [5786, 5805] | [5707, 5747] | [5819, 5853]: 1.11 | 214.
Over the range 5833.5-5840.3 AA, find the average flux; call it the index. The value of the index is 221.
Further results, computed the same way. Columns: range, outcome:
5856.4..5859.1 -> 225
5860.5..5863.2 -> 237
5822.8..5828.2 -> 229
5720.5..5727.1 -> 198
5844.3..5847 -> 214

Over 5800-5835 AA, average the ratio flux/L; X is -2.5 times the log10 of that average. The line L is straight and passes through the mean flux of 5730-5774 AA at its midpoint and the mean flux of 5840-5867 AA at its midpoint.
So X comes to 0.00 mag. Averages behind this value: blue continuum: 204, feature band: 218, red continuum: 225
